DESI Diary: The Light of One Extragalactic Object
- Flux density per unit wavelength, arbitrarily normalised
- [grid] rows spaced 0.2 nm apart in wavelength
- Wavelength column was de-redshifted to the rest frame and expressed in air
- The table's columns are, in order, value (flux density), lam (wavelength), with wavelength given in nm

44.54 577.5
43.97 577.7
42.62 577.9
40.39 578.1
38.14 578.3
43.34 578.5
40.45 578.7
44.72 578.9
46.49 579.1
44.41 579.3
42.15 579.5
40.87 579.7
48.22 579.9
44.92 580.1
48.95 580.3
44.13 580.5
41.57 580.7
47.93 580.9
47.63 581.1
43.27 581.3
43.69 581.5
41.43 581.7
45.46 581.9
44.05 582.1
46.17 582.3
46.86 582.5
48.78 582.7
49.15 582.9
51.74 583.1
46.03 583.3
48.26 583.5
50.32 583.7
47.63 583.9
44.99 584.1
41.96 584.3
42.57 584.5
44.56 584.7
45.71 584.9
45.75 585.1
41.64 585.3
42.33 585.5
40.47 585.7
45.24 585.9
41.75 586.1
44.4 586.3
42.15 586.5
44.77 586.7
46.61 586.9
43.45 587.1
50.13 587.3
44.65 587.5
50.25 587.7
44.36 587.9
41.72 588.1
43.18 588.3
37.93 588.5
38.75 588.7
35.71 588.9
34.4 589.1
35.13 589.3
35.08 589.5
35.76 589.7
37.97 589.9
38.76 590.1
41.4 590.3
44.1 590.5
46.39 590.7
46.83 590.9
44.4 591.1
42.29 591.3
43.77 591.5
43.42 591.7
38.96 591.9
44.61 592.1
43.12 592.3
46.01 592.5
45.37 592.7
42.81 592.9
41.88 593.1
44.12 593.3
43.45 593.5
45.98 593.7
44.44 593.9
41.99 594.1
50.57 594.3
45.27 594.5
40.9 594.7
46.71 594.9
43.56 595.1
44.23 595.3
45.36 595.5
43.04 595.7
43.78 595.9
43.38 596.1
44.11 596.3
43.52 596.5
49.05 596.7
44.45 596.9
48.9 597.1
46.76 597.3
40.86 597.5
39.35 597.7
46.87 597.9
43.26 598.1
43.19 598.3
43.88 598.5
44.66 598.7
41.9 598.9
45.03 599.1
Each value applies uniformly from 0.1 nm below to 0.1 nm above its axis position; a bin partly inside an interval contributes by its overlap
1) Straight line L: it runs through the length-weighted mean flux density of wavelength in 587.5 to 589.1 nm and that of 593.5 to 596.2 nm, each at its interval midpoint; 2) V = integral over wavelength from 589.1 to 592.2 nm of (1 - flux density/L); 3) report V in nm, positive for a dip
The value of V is 0.111 nm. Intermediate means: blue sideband 41.4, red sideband 44.5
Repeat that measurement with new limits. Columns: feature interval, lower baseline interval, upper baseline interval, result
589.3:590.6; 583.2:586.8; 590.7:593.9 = 0.16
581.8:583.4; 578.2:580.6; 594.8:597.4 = -0.11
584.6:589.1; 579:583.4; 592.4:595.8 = 0.19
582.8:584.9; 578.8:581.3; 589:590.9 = -0.19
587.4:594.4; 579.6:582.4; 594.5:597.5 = 0.39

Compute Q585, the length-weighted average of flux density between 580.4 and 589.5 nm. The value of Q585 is 44.1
